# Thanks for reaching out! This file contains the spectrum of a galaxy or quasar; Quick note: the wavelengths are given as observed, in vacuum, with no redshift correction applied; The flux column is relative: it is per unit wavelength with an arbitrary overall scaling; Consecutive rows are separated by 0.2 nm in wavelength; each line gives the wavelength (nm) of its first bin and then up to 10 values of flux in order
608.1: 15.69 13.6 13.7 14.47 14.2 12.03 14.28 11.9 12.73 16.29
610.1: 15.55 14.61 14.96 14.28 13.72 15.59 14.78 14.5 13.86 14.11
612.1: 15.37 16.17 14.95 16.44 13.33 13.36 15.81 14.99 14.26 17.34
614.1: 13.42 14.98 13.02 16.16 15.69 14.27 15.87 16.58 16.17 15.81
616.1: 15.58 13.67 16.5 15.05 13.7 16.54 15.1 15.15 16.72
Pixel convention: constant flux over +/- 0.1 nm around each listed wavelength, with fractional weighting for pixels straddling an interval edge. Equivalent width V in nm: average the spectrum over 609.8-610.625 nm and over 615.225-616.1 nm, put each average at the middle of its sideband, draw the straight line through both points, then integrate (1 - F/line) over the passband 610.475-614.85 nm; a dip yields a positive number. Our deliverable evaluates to 0.24 nm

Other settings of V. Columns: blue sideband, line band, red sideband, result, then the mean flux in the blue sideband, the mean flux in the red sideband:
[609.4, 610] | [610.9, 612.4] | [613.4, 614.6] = -0.08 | 13.6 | 14.7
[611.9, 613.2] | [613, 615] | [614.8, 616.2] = 0.05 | 14.9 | 15.7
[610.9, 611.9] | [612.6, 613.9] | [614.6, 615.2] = 0.01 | 14.5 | 15.4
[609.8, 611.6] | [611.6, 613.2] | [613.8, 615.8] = 0.04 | 14.9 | 15.3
